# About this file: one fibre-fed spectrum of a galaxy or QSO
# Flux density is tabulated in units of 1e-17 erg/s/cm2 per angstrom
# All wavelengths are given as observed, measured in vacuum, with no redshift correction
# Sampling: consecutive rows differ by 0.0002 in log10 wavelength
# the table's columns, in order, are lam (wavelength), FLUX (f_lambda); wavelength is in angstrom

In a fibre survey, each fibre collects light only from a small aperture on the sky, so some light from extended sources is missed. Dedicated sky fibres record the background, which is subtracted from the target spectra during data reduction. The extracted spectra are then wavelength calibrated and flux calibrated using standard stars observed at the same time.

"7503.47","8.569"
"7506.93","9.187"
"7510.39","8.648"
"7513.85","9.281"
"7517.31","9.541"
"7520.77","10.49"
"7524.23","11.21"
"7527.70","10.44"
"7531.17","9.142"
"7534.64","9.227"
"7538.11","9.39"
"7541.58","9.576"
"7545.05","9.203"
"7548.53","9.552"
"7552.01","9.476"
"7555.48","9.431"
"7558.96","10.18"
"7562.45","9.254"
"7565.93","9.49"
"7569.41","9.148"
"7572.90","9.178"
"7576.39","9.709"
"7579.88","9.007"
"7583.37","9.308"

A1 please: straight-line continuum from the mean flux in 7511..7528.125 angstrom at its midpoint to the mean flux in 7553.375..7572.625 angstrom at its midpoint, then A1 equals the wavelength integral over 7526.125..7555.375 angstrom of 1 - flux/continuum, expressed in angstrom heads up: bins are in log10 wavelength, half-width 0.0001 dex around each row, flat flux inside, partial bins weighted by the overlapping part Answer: 0.9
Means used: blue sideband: 10.1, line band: 9.49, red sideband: 9.48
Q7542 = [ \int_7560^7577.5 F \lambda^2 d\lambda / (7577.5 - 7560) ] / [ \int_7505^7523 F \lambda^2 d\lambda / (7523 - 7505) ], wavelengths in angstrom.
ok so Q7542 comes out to 1.00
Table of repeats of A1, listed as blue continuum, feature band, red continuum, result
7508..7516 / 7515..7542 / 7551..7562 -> -1.84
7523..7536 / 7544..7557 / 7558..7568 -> 0.40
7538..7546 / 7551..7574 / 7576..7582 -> -0.29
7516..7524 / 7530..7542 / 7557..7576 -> 0.81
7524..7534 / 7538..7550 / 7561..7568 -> 0.38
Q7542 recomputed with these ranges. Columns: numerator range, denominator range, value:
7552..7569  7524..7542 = 0.99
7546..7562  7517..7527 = 0.92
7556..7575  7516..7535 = 0.95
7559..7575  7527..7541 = 1.00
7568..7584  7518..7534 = 0.92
